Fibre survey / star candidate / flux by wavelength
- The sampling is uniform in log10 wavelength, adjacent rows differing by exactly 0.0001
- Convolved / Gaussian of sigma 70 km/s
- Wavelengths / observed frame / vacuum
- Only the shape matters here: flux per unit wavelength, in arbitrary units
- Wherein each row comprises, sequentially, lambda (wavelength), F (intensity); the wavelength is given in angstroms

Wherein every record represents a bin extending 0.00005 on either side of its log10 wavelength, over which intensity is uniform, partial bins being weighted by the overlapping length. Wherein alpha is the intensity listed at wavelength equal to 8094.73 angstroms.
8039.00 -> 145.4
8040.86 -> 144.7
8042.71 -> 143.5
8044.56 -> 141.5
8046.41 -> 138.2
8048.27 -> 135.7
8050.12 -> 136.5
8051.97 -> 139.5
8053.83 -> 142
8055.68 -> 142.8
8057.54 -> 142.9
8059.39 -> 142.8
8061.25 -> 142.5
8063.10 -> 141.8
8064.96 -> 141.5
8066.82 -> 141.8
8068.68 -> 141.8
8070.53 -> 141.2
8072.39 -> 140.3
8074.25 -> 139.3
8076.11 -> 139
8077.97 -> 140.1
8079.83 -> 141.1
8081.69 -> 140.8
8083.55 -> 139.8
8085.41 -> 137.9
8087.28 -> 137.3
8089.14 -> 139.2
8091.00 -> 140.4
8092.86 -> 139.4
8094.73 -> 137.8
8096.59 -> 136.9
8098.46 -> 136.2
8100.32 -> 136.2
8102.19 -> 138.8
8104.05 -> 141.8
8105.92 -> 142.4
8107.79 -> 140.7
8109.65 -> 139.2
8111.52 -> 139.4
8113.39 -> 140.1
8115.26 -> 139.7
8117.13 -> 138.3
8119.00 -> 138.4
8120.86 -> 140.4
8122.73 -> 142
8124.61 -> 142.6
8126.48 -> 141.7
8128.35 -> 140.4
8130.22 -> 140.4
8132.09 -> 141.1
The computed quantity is 137.8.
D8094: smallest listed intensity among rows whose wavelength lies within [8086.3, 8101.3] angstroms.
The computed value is 136.2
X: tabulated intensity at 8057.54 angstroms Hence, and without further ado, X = 142.9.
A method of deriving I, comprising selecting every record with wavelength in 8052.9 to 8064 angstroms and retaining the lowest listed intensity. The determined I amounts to 141.8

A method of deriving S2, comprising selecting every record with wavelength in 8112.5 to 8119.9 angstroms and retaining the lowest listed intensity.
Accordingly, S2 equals 138.3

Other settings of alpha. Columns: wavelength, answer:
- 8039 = 145.4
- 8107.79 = 140.7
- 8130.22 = 140.4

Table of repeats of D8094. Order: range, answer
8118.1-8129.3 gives 138.4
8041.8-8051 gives 135.7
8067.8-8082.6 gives 139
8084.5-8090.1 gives 137.3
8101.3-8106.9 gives 138.8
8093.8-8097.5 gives 136.9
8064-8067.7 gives 141.5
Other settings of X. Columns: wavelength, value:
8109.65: 139.2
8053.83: 142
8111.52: 139.4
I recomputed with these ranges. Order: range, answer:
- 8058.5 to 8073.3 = 140.3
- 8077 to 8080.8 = 140.1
